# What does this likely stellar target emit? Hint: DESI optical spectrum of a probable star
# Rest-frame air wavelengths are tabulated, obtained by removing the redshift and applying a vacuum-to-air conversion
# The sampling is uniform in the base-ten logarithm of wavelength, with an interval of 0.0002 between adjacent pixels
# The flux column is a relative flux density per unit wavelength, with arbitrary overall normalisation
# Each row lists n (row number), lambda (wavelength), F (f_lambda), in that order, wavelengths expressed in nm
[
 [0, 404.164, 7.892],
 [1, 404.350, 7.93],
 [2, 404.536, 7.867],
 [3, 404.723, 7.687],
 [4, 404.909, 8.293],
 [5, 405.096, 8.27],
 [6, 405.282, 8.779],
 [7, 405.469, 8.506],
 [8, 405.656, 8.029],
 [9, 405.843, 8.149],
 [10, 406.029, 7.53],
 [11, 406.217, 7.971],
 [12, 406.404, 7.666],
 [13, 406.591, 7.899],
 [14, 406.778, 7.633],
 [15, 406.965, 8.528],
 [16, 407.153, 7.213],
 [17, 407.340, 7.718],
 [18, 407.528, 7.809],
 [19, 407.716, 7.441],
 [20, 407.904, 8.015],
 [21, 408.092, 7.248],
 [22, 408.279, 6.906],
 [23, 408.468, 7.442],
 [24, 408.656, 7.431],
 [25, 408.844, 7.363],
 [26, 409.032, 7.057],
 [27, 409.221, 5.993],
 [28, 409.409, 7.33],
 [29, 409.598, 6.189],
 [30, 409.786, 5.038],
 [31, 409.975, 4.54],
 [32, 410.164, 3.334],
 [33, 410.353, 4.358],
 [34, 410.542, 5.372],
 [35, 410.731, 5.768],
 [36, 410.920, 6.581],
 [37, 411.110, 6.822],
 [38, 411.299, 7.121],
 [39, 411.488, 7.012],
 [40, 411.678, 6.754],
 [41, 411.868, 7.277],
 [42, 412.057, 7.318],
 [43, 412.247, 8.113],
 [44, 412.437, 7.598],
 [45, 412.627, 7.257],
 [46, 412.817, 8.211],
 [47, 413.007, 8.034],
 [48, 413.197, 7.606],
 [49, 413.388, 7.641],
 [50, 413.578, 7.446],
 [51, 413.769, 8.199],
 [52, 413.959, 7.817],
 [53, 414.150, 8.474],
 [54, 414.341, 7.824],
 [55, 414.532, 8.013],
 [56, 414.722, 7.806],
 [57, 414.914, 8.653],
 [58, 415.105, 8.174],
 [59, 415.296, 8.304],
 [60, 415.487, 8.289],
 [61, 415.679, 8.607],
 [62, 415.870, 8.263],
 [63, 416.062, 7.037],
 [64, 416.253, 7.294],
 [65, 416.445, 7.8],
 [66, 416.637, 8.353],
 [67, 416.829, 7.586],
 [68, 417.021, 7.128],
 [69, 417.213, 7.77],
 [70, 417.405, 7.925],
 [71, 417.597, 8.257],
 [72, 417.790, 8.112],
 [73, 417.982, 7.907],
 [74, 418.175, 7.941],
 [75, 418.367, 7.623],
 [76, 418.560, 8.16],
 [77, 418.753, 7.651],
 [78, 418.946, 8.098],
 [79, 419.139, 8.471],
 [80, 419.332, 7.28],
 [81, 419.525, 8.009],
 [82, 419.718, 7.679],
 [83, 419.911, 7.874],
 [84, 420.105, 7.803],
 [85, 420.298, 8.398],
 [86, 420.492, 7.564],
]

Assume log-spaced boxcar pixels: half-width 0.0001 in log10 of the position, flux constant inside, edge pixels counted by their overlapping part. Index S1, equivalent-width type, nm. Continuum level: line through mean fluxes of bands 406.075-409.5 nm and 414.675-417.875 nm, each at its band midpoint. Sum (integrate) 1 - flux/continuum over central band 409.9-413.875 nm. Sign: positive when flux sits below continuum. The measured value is 0.48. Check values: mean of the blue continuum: 7.48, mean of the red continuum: 7.96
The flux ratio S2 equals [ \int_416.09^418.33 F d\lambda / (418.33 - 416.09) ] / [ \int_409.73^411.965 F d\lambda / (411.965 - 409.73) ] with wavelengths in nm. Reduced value 1.33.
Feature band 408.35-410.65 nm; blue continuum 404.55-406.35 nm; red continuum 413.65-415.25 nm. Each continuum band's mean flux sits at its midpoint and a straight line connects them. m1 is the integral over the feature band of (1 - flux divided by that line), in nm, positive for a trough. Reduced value 0.61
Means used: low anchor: 8.11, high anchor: 8.11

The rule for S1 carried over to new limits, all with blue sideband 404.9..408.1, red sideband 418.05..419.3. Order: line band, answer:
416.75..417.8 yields 0.02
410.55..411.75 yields 0.21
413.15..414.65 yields 0.01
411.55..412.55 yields 0.07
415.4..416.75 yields 0.00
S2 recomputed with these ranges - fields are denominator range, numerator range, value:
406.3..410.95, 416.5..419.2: 1.18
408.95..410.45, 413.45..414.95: 1.46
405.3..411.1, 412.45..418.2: 1.14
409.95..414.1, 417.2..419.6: 1.15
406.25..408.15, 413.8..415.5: 1.05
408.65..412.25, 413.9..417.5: 1.27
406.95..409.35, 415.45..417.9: 1.07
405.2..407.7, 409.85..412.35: 0.78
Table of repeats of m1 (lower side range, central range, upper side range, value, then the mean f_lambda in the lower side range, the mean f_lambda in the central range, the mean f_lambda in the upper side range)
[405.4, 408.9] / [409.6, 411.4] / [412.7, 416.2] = 0.54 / 7.71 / 5.48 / 8.01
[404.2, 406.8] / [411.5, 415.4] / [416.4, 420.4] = 0.07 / 8.02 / 7.81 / 7.9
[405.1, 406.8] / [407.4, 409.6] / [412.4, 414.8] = 0.21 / 8.05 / 7.23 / 7.85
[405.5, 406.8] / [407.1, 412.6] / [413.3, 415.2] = 0.86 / 7.88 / 6.7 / 8.01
